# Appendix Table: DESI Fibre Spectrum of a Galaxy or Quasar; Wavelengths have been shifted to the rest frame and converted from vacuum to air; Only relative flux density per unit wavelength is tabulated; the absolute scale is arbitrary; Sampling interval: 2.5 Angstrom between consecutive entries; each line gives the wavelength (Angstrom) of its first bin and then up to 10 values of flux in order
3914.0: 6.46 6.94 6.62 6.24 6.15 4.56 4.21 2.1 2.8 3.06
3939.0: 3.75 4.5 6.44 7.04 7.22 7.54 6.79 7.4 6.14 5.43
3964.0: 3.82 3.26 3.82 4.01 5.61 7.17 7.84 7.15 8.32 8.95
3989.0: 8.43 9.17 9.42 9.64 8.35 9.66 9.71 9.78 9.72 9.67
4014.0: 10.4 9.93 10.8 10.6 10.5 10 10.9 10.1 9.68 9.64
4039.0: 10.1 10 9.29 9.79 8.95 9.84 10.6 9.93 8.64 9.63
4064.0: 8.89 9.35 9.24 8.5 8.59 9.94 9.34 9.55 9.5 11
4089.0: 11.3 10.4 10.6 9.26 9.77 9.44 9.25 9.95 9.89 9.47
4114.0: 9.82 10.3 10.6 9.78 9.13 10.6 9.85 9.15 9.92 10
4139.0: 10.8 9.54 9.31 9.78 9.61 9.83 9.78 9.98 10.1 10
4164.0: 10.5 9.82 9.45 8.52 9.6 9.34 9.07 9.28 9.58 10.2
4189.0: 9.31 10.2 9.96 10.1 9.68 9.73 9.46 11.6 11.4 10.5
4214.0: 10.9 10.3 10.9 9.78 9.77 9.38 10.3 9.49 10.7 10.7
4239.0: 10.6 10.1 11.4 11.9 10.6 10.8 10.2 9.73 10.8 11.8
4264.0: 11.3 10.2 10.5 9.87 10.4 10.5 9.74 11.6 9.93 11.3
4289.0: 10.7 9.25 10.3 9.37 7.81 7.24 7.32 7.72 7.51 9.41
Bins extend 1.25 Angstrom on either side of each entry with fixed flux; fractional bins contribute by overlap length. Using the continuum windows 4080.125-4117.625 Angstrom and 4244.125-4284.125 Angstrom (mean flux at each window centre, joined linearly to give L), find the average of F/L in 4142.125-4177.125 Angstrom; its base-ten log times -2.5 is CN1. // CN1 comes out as 0.06 mag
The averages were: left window 9.96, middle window 9.69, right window 10.7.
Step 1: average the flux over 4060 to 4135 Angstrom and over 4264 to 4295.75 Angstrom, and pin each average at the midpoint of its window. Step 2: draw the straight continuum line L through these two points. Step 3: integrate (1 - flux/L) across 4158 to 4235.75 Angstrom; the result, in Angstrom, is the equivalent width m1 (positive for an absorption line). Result 0.9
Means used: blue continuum 9.73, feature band 9.97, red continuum 10.4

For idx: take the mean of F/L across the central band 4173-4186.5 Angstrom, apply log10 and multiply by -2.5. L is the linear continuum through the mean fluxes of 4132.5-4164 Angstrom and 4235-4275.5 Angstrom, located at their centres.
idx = 0.08 mag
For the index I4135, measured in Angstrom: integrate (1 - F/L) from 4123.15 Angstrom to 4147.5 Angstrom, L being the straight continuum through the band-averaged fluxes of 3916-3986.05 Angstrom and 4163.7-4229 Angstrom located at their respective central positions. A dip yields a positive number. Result -2.7 Angstrom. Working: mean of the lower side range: 5.59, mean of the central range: 9.82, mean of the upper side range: 9.93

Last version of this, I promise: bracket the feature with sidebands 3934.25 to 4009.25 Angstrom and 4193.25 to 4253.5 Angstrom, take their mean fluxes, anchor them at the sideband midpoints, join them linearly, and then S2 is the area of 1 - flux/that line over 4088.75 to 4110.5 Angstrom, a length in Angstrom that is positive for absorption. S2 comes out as -3.1 Angstrom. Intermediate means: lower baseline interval 6.88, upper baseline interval 10.4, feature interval 9.92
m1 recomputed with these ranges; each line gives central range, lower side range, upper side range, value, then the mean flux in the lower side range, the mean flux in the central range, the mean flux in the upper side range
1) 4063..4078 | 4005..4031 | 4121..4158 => 1.42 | 10.2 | 9.09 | 9.81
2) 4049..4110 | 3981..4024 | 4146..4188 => -0.68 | 9.47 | 9.67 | 9.67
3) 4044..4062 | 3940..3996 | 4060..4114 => -1.65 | 6.64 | 9.6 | 9.66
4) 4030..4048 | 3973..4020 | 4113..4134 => -1.05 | 8.94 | 9.8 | 9.91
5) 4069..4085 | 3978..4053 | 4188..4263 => 0.93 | 9.55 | 9.23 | 10.4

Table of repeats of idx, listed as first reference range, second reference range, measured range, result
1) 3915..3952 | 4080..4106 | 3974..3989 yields -0.16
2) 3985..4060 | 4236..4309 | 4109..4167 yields 0.00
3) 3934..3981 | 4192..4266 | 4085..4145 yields -0.19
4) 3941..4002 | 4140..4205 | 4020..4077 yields -0.21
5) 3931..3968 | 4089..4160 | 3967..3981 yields 0.05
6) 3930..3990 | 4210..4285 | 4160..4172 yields -0.07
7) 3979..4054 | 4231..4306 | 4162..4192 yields 0.04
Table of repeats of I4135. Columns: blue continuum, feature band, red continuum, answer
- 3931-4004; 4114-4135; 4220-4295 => -3.1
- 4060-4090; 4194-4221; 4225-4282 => -0.4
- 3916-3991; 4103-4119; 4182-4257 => -2.6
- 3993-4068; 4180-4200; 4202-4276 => 1.1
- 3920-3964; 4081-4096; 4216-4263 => -4.8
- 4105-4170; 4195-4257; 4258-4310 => -3.7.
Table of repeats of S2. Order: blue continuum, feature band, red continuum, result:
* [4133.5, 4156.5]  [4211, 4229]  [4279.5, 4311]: -1.31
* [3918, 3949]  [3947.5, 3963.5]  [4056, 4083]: -3.07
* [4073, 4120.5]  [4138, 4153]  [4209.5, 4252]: 0.47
